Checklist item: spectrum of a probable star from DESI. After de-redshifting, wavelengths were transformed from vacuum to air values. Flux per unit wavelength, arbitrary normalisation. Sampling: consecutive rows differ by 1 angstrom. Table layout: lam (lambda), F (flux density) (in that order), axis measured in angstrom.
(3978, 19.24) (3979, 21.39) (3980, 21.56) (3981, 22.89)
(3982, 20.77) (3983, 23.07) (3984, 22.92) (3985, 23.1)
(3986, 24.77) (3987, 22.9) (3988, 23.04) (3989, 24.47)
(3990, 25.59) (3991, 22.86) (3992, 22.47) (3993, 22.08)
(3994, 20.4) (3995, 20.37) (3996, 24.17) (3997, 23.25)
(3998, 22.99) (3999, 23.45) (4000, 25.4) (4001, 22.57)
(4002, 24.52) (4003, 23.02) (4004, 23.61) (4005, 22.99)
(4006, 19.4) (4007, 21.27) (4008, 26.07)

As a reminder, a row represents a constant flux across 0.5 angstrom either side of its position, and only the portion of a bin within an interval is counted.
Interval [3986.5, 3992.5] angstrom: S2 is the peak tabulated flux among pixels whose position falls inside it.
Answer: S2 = 25.59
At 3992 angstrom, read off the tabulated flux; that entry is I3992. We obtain 22.47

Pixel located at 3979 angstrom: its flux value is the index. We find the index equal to 21.39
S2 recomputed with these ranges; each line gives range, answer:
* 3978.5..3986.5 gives 24.77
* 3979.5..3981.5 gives 22.89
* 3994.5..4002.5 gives 25.4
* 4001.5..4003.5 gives 24.52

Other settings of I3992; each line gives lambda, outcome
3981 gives 22.89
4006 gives 19.4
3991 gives 22.86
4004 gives 23.61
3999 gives 23.45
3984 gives 22.92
